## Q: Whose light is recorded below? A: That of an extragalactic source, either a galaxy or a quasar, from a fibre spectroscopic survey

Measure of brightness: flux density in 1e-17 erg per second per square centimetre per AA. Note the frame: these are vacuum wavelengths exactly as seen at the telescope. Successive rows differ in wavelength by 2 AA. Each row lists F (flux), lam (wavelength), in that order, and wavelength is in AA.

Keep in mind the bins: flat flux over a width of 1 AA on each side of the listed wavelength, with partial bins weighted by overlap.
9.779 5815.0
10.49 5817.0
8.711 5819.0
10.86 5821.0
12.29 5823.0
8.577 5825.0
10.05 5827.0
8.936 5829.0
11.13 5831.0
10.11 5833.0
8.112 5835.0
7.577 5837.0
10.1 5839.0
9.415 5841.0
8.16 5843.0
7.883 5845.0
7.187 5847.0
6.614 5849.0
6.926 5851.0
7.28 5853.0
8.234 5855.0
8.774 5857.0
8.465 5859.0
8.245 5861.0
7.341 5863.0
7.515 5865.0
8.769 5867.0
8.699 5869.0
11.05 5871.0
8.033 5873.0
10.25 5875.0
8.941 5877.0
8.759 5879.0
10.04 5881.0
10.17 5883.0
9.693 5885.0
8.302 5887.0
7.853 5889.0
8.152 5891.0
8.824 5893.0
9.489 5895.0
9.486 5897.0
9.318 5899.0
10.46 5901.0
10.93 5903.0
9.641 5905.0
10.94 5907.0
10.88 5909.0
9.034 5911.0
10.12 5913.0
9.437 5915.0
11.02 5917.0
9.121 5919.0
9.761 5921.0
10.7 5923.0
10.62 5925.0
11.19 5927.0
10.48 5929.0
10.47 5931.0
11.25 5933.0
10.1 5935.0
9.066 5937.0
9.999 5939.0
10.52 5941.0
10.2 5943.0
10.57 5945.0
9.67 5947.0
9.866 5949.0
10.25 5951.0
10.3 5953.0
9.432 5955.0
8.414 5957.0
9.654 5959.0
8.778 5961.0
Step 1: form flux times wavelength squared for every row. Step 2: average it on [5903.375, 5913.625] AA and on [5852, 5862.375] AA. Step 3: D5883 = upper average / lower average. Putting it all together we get 1.3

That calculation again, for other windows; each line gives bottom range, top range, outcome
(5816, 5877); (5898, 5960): 1.17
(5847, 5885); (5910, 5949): 1.21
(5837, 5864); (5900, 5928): 1.31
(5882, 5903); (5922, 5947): 1.14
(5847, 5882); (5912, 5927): 1.23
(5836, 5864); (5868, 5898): 1.16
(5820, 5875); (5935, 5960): 1.16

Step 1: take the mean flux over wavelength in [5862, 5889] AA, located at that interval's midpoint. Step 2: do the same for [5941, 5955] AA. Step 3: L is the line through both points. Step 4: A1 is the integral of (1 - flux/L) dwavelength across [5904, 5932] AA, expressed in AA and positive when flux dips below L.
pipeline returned -1.7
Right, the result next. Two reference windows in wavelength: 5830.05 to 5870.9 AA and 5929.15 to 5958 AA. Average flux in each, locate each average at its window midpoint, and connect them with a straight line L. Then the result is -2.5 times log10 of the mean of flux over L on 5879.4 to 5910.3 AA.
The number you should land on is -0.05 mag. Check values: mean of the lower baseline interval 8.38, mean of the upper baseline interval 10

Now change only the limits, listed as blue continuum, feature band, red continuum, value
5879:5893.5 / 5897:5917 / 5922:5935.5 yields -0.03 mag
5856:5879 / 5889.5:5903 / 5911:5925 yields 0.01 mag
